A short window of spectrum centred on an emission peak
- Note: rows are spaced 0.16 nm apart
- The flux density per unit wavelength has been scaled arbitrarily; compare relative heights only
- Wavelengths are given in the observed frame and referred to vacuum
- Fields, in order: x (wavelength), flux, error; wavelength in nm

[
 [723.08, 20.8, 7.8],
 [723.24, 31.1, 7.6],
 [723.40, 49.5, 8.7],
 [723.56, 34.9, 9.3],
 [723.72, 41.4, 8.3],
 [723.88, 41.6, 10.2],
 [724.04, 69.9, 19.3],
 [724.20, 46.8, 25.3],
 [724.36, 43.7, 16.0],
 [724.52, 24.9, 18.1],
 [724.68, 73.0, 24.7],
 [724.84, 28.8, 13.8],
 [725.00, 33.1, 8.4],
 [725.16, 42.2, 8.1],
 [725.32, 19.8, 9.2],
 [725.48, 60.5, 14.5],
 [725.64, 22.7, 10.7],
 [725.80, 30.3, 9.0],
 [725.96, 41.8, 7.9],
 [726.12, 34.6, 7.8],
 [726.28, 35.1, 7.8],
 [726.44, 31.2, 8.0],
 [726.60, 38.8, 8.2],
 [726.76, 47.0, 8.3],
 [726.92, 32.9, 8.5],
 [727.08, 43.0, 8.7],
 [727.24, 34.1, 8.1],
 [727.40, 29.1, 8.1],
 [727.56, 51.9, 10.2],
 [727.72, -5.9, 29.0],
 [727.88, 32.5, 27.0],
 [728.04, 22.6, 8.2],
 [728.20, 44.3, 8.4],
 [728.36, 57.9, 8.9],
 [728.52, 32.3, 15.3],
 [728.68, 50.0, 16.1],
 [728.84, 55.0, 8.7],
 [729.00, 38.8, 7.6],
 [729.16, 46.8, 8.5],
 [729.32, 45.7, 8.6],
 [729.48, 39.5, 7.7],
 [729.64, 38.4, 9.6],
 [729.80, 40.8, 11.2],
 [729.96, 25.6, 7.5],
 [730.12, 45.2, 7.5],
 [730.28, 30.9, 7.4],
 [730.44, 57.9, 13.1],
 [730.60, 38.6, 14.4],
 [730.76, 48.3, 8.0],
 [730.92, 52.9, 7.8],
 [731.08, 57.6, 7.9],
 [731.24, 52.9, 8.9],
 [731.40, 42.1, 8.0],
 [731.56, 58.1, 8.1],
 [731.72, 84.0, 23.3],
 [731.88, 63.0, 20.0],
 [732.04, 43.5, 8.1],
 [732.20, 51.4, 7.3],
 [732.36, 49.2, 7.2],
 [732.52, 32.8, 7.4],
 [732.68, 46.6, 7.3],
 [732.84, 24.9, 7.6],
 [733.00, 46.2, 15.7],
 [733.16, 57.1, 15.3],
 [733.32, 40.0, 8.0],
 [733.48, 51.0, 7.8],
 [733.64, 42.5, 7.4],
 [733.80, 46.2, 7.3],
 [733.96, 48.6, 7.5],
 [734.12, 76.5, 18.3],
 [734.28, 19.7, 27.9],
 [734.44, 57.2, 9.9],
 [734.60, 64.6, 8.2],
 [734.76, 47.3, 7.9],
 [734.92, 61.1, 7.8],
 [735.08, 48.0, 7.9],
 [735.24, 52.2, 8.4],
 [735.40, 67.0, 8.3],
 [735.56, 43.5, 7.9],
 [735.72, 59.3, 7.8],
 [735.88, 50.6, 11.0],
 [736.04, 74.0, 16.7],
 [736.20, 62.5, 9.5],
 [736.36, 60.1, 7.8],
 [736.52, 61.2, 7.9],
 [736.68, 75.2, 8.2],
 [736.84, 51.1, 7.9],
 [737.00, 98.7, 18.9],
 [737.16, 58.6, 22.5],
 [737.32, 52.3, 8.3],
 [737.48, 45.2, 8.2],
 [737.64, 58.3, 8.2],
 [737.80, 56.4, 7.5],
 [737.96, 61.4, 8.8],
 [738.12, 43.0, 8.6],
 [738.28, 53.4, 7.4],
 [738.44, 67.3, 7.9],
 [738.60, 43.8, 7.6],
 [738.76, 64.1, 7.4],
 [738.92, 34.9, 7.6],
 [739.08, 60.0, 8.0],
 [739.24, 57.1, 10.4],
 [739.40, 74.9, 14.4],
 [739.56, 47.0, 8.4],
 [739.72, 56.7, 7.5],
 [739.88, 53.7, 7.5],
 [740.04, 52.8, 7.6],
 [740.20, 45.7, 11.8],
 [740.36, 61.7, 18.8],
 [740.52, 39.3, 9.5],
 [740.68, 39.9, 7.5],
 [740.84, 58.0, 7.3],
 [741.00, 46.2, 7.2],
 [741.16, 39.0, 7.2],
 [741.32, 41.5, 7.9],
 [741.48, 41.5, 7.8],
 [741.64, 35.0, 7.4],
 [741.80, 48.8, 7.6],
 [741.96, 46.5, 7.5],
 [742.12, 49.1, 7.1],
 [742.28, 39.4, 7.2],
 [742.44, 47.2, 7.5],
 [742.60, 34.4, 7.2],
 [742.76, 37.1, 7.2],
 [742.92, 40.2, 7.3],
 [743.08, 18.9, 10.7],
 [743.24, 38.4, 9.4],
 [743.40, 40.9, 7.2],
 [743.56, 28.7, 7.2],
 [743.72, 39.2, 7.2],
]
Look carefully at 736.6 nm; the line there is C III]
